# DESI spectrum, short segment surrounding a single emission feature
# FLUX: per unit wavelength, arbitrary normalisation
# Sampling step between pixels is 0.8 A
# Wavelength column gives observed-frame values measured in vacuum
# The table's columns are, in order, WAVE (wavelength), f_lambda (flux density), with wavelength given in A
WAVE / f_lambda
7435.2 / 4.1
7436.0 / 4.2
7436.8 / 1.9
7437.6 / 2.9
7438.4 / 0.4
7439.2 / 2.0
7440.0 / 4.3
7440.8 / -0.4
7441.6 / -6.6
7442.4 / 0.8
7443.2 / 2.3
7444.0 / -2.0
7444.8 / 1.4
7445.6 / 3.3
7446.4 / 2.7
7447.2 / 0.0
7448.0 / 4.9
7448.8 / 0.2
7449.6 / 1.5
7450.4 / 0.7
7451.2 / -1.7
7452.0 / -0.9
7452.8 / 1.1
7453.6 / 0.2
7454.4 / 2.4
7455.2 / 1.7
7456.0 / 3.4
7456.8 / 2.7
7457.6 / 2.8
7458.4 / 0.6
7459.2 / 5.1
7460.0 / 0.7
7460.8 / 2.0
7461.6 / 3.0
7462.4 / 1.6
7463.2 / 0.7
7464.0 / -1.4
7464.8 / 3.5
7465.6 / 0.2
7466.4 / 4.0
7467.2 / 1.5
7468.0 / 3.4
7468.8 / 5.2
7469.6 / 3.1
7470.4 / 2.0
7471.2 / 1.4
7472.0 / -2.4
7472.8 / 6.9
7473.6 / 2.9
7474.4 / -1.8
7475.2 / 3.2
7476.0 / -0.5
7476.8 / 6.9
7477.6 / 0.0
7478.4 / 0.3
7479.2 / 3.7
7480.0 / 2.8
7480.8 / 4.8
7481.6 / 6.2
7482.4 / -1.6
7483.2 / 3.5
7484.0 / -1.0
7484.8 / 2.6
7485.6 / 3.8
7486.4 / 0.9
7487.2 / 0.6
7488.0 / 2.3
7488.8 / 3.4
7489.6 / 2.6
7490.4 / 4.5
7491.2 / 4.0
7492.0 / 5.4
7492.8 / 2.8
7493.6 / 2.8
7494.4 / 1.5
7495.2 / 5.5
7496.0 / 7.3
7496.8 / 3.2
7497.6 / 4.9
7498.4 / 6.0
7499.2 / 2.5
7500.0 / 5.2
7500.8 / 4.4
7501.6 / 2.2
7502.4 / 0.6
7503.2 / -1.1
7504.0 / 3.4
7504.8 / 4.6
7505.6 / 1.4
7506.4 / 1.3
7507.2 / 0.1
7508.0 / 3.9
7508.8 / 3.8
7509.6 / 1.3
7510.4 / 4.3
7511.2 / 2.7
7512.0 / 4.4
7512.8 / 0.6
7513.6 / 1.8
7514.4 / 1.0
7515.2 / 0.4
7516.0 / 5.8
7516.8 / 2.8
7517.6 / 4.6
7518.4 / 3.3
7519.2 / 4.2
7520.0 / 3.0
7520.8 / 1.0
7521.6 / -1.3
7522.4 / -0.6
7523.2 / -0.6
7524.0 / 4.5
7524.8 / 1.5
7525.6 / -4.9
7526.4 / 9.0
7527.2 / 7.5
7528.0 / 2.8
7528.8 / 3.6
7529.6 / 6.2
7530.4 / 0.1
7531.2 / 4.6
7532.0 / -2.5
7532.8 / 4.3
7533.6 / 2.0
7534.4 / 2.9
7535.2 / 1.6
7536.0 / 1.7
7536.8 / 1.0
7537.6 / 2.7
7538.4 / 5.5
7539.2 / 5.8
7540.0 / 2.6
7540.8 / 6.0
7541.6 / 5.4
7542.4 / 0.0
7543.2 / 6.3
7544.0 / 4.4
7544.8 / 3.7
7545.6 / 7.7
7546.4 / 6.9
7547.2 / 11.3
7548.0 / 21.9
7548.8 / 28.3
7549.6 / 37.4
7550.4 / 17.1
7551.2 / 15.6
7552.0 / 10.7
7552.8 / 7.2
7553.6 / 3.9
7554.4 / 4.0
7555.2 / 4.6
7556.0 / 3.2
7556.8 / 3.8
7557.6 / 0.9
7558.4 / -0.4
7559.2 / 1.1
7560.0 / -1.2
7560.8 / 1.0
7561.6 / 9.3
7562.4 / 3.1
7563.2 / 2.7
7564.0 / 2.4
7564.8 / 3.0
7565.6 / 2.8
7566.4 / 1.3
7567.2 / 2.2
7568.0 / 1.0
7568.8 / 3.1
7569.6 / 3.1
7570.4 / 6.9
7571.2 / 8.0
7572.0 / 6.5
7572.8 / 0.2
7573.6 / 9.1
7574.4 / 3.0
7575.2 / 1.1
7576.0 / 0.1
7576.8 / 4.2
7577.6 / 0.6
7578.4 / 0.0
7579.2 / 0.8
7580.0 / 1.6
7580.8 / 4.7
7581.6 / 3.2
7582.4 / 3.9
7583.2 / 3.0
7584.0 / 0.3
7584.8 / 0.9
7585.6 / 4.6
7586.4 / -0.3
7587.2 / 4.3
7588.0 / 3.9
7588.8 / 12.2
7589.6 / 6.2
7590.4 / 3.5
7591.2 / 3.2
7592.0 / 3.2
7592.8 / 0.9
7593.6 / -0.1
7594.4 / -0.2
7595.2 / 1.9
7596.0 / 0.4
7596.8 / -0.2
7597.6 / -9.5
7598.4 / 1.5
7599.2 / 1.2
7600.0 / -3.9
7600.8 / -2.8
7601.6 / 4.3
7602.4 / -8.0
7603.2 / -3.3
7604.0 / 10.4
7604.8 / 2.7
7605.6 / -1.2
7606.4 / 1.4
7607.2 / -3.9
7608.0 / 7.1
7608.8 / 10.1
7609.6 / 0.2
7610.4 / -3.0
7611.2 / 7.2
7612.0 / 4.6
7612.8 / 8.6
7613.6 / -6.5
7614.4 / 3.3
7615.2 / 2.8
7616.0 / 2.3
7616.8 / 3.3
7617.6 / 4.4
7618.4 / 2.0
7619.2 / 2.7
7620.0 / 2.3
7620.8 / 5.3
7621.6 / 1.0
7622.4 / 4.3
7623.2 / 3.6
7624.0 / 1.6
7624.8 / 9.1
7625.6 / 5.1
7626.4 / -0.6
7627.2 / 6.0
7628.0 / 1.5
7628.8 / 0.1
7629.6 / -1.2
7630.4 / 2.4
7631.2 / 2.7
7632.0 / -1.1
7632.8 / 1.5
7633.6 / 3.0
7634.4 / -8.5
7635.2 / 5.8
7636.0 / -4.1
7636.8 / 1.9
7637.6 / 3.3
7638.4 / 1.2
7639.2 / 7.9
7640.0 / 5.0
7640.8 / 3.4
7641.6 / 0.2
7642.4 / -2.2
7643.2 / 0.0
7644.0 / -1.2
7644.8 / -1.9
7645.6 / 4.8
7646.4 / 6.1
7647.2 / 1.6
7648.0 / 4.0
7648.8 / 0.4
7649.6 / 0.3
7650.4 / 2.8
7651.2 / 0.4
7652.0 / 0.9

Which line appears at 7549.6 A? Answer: H-gamma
